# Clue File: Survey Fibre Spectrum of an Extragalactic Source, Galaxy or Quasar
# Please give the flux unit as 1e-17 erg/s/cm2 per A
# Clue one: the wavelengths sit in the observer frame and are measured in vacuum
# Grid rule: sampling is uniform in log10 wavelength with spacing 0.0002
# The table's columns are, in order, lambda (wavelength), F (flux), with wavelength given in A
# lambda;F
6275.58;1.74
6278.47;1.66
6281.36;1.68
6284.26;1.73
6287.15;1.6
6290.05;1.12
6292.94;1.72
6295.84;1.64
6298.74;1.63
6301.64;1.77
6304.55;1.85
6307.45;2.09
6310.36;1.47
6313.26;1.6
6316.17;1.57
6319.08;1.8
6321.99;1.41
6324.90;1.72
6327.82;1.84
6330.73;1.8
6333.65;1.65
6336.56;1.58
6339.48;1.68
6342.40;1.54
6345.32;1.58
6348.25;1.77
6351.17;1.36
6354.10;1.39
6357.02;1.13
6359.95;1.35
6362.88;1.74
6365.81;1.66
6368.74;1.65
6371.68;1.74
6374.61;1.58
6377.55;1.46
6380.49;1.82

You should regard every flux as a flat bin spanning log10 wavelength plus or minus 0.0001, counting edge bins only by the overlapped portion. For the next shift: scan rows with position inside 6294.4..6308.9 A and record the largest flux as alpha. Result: 2.09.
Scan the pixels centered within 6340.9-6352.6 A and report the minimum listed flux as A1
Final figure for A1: 1.36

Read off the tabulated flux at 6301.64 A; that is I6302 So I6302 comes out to 1.77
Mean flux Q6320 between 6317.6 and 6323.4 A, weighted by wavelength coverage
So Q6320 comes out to 1.61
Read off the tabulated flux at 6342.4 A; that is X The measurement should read 1.54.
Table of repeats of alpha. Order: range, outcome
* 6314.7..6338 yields 1.84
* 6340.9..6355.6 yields 1.77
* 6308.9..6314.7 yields 1.6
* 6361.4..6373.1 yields 1.74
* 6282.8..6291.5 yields 1.73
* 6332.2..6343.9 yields 1.68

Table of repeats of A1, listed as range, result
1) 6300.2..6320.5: 1.47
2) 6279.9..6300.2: 1.12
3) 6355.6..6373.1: 1.13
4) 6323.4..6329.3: 1.72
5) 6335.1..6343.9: 1.54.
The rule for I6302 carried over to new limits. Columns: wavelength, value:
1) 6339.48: 1.68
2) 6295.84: 1.64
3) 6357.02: 1.13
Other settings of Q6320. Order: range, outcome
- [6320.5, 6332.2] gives 1.69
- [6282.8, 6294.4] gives 1.54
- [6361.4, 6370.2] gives 1.68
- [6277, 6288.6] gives 1.67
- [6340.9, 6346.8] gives 1.56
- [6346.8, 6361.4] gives 1.4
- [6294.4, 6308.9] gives 1.8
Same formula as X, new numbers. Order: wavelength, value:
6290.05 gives 1.12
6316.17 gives 1.57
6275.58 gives 1.74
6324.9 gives 1.72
